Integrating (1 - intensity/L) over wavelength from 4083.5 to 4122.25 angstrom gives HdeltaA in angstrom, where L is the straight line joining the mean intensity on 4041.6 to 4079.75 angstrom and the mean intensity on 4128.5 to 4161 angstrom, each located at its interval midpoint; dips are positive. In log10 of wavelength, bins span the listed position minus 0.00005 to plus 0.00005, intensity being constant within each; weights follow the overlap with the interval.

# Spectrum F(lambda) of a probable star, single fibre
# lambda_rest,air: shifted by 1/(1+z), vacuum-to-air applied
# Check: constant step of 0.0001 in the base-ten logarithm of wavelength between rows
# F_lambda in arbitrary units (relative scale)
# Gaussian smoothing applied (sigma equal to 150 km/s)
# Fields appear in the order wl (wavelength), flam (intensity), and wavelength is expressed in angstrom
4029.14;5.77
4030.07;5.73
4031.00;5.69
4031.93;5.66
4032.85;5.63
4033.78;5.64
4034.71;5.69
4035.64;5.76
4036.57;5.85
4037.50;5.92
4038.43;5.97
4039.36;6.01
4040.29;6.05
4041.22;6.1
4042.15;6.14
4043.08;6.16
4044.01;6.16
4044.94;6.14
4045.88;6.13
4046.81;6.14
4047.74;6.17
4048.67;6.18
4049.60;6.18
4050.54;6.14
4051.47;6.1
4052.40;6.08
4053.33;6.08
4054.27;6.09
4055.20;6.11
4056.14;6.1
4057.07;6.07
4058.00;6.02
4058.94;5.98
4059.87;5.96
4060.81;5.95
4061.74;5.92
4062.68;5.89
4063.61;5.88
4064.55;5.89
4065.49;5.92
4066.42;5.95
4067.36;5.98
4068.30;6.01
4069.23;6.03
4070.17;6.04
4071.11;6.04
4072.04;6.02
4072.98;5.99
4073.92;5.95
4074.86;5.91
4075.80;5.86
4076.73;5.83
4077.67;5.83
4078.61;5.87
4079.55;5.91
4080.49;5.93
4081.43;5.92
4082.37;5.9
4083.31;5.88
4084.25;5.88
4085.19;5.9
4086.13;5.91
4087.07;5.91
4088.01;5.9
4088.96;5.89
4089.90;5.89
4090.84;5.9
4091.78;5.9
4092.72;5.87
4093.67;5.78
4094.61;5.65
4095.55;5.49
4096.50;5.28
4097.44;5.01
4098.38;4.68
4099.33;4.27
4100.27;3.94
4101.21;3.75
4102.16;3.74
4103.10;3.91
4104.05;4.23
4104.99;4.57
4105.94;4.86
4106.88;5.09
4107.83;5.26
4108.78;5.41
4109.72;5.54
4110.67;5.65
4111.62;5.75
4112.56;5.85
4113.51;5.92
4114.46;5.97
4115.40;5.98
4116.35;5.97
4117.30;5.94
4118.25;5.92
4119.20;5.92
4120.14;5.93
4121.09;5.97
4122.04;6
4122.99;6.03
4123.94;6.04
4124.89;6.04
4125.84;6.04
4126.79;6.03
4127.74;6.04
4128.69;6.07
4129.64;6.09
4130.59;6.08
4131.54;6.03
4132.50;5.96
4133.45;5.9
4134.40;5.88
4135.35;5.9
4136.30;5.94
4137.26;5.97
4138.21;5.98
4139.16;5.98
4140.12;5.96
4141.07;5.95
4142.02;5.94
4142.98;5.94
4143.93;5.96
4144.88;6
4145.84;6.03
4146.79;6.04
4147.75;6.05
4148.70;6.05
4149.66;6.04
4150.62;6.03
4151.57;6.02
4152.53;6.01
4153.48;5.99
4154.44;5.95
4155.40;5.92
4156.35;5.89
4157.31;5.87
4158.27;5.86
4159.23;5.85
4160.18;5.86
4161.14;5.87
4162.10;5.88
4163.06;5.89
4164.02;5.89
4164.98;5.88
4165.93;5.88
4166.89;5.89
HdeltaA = 3.7 angstrom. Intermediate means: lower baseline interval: 6.02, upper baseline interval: 5.97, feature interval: 5.42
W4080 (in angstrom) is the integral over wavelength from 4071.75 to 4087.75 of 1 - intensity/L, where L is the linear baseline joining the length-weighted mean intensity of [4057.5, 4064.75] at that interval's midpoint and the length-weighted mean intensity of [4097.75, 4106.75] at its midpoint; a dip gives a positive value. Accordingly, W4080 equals -2.3 angstrom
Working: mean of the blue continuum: 5.94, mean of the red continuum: 4.27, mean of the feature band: 5.9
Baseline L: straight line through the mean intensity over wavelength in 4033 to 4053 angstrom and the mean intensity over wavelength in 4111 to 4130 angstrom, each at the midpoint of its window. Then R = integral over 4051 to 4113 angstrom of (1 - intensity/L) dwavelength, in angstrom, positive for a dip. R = 3.9 angstrom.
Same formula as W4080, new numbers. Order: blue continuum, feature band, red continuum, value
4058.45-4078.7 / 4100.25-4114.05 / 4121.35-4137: 2.4 angstrom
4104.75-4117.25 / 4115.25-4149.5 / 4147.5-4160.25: -1.4 angstrom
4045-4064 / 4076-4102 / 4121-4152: 2.2 angstrom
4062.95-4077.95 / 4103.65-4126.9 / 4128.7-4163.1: 1.1 angstrom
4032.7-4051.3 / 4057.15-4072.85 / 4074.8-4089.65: -0.1 angstrom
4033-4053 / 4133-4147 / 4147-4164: 0.0 angstrom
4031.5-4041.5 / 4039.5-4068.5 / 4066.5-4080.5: -0.8 angstrom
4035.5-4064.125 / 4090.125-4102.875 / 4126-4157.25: 2.1 angstrom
